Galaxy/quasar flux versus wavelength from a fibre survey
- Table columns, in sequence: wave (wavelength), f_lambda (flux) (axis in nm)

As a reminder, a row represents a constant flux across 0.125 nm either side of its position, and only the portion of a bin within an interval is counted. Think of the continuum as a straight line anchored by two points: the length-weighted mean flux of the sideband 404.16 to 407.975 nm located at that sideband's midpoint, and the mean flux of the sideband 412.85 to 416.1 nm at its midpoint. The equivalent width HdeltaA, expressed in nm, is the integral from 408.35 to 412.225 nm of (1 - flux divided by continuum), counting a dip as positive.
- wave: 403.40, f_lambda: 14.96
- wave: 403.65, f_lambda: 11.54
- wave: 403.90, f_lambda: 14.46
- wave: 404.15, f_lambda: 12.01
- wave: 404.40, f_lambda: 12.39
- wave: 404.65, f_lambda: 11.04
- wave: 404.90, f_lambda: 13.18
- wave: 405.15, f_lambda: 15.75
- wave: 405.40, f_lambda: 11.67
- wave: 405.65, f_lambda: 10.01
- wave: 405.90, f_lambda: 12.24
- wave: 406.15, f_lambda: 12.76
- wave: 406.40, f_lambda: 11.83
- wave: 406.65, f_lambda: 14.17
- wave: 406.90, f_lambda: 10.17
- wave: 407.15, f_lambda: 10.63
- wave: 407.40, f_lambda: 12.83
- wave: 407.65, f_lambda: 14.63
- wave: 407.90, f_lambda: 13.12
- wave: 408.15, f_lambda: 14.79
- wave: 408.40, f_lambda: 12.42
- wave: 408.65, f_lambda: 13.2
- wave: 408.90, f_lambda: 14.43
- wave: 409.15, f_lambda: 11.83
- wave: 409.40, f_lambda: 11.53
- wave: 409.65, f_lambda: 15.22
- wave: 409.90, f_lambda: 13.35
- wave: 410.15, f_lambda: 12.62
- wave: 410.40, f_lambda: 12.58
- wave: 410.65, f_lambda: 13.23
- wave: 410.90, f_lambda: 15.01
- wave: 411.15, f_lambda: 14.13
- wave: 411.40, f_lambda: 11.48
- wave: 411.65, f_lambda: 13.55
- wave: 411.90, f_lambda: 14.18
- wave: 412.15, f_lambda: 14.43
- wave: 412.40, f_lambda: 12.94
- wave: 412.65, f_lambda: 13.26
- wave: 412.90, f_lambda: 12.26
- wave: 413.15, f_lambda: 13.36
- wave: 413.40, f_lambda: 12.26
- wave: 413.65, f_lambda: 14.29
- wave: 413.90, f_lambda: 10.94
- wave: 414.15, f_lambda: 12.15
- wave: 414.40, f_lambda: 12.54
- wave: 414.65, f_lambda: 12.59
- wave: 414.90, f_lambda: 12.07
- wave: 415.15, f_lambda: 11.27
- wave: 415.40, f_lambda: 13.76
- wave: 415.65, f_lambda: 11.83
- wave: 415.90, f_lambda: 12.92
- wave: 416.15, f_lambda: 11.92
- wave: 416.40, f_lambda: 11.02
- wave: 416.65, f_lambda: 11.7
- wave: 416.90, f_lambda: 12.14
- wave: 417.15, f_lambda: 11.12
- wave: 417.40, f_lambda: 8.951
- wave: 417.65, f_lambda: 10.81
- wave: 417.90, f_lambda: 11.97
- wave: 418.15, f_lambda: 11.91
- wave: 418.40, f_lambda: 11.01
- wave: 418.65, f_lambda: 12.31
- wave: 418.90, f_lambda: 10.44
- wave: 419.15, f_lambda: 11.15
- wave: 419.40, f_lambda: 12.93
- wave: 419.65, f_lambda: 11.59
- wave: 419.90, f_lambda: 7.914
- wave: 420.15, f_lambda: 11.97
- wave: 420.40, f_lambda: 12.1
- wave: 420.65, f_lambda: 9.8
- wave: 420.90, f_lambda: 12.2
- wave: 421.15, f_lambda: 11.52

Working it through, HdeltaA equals -0.28 nm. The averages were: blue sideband 12.4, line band 13.3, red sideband 12.5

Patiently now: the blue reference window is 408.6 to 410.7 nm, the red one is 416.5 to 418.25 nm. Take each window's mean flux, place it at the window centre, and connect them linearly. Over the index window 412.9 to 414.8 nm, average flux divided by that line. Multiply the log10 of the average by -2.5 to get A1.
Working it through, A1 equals -0.04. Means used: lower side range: 13.1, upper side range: 11.2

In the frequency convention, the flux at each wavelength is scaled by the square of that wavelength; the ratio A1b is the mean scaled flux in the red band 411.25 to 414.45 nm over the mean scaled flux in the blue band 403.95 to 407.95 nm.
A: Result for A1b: 1.07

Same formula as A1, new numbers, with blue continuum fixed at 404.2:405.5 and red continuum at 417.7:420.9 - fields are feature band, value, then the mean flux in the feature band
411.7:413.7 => -0.118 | 13.3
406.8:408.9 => -0.033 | 12.9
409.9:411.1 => -0.103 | 13.4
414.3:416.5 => -0.048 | 12.2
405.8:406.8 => -0.006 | 12.7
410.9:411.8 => -0.106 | 13.4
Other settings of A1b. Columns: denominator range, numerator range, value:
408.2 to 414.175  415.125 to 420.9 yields 0.90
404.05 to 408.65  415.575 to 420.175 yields 0.95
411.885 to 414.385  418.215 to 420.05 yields 0.88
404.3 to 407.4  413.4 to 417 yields 1.05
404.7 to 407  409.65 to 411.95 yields 1.11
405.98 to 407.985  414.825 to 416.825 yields 1.01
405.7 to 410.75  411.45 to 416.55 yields 1.01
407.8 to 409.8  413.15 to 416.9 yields 0.95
